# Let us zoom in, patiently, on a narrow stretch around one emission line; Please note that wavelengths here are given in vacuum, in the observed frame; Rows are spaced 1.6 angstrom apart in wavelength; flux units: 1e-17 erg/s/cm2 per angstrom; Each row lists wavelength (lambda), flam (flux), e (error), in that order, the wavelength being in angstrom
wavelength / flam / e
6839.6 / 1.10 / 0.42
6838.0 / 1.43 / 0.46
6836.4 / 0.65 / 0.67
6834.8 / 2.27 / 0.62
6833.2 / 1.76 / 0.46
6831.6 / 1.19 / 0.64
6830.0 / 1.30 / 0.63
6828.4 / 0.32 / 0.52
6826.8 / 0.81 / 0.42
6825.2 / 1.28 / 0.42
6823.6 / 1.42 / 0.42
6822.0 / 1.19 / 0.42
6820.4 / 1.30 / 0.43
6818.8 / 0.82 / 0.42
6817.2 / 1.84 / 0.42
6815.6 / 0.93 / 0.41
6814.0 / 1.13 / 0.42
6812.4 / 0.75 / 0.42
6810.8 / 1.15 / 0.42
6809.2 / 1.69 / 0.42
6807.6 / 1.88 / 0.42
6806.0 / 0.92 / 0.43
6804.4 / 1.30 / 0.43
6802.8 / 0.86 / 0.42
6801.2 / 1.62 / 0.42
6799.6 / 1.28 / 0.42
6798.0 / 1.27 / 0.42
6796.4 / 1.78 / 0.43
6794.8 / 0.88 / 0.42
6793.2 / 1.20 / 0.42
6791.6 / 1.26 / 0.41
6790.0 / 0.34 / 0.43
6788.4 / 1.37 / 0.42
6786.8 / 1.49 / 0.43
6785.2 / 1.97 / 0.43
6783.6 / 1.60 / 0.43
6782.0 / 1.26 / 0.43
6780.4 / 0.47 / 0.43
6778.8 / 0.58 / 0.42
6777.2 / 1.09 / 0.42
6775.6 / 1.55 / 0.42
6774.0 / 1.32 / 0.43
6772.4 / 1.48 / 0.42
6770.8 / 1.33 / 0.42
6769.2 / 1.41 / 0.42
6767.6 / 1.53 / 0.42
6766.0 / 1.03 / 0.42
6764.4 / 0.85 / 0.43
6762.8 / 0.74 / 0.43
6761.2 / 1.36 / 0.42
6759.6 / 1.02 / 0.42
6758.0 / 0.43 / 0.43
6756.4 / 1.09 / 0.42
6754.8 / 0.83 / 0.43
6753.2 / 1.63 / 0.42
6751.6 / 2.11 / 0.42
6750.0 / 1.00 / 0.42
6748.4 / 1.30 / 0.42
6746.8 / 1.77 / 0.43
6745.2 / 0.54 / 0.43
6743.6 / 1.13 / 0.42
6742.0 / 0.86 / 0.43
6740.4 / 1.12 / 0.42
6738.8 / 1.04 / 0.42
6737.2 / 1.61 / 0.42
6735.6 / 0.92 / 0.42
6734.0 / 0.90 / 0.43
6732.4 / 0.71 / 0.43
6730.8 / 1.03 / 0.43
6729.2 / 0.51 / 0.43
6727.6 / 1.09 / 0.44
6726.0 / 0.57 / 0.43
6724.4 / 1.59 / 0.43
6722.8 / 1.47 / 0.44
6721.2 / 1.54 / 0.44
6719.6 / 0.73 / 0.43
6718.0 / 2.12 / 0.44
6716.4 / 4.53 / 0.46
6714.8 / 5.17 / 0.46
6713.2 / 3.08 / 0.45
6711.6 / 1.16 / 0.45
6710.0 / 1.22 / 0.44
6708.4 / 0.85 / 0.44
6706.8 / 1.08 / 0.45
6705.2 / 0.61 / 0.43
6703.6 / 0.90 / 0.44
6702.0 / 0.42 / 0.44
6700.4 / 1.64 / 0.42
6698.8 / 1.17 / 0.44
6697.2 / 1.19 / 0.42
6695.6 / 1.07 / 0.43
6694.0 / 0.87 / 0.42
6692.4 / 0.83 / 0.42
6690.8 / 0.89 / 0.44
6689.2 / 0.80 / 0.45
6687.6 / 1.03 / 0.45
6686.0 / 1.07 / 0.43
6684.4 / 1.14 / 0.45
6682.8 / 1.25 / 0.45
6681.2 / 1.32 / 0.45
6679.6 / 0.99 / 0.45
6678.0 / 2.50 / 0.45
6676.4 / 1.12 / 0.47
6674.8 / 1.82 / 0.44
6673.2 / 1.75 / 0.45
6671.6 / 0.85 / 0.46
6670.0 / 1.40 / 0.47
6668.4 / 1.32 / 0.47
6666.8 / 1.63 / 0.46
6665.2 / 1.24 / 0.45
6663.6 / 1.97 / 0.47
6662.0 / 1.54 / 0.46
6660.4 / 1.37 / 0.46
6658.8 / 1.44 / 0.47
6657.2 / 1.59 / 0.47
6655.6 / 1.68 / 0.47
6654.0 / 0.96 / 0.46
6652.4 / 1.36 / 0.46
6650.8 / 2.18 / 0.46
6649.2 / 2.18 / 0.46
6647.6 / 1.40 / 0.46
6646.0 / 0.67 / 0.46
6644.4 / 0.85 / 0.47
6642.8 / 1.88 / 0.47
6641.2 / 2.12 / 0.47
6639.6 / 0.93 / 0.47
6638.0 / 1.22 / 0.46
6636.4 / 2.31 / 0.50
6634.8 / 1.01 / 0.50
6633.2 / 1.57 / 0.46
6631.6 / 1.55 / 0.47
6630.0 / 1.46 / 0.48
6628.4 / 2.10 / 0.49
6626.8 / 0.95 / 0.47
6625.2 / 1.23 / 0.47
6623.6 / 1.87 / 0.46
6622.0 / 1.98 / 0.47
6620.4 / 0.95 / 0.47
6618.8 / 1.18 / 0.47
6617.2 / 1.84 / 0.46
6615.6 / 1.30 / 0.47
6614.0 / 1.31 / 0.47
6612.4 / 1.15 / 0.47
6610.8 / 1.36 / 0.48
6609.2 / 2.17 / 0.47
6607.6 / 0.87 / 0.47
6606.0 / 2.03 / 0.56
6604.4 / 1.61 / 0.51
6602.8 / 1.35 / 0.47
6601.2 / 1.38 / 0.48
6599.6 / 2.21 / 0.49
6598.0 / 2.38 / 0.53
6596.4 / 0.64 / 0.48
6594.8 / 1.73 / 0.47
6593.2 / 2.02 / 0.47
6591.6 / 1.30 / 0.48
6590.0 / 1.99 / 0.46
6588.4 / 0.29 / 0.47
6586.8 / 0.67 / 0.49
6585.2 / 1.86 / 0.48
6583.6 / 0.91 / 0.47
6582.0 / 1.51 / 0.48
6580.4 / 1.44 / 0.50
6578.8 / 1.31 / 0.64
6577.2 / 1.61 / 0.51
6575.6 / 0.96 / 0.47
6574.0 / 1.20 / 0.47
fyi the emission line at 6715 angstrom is Hbeta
